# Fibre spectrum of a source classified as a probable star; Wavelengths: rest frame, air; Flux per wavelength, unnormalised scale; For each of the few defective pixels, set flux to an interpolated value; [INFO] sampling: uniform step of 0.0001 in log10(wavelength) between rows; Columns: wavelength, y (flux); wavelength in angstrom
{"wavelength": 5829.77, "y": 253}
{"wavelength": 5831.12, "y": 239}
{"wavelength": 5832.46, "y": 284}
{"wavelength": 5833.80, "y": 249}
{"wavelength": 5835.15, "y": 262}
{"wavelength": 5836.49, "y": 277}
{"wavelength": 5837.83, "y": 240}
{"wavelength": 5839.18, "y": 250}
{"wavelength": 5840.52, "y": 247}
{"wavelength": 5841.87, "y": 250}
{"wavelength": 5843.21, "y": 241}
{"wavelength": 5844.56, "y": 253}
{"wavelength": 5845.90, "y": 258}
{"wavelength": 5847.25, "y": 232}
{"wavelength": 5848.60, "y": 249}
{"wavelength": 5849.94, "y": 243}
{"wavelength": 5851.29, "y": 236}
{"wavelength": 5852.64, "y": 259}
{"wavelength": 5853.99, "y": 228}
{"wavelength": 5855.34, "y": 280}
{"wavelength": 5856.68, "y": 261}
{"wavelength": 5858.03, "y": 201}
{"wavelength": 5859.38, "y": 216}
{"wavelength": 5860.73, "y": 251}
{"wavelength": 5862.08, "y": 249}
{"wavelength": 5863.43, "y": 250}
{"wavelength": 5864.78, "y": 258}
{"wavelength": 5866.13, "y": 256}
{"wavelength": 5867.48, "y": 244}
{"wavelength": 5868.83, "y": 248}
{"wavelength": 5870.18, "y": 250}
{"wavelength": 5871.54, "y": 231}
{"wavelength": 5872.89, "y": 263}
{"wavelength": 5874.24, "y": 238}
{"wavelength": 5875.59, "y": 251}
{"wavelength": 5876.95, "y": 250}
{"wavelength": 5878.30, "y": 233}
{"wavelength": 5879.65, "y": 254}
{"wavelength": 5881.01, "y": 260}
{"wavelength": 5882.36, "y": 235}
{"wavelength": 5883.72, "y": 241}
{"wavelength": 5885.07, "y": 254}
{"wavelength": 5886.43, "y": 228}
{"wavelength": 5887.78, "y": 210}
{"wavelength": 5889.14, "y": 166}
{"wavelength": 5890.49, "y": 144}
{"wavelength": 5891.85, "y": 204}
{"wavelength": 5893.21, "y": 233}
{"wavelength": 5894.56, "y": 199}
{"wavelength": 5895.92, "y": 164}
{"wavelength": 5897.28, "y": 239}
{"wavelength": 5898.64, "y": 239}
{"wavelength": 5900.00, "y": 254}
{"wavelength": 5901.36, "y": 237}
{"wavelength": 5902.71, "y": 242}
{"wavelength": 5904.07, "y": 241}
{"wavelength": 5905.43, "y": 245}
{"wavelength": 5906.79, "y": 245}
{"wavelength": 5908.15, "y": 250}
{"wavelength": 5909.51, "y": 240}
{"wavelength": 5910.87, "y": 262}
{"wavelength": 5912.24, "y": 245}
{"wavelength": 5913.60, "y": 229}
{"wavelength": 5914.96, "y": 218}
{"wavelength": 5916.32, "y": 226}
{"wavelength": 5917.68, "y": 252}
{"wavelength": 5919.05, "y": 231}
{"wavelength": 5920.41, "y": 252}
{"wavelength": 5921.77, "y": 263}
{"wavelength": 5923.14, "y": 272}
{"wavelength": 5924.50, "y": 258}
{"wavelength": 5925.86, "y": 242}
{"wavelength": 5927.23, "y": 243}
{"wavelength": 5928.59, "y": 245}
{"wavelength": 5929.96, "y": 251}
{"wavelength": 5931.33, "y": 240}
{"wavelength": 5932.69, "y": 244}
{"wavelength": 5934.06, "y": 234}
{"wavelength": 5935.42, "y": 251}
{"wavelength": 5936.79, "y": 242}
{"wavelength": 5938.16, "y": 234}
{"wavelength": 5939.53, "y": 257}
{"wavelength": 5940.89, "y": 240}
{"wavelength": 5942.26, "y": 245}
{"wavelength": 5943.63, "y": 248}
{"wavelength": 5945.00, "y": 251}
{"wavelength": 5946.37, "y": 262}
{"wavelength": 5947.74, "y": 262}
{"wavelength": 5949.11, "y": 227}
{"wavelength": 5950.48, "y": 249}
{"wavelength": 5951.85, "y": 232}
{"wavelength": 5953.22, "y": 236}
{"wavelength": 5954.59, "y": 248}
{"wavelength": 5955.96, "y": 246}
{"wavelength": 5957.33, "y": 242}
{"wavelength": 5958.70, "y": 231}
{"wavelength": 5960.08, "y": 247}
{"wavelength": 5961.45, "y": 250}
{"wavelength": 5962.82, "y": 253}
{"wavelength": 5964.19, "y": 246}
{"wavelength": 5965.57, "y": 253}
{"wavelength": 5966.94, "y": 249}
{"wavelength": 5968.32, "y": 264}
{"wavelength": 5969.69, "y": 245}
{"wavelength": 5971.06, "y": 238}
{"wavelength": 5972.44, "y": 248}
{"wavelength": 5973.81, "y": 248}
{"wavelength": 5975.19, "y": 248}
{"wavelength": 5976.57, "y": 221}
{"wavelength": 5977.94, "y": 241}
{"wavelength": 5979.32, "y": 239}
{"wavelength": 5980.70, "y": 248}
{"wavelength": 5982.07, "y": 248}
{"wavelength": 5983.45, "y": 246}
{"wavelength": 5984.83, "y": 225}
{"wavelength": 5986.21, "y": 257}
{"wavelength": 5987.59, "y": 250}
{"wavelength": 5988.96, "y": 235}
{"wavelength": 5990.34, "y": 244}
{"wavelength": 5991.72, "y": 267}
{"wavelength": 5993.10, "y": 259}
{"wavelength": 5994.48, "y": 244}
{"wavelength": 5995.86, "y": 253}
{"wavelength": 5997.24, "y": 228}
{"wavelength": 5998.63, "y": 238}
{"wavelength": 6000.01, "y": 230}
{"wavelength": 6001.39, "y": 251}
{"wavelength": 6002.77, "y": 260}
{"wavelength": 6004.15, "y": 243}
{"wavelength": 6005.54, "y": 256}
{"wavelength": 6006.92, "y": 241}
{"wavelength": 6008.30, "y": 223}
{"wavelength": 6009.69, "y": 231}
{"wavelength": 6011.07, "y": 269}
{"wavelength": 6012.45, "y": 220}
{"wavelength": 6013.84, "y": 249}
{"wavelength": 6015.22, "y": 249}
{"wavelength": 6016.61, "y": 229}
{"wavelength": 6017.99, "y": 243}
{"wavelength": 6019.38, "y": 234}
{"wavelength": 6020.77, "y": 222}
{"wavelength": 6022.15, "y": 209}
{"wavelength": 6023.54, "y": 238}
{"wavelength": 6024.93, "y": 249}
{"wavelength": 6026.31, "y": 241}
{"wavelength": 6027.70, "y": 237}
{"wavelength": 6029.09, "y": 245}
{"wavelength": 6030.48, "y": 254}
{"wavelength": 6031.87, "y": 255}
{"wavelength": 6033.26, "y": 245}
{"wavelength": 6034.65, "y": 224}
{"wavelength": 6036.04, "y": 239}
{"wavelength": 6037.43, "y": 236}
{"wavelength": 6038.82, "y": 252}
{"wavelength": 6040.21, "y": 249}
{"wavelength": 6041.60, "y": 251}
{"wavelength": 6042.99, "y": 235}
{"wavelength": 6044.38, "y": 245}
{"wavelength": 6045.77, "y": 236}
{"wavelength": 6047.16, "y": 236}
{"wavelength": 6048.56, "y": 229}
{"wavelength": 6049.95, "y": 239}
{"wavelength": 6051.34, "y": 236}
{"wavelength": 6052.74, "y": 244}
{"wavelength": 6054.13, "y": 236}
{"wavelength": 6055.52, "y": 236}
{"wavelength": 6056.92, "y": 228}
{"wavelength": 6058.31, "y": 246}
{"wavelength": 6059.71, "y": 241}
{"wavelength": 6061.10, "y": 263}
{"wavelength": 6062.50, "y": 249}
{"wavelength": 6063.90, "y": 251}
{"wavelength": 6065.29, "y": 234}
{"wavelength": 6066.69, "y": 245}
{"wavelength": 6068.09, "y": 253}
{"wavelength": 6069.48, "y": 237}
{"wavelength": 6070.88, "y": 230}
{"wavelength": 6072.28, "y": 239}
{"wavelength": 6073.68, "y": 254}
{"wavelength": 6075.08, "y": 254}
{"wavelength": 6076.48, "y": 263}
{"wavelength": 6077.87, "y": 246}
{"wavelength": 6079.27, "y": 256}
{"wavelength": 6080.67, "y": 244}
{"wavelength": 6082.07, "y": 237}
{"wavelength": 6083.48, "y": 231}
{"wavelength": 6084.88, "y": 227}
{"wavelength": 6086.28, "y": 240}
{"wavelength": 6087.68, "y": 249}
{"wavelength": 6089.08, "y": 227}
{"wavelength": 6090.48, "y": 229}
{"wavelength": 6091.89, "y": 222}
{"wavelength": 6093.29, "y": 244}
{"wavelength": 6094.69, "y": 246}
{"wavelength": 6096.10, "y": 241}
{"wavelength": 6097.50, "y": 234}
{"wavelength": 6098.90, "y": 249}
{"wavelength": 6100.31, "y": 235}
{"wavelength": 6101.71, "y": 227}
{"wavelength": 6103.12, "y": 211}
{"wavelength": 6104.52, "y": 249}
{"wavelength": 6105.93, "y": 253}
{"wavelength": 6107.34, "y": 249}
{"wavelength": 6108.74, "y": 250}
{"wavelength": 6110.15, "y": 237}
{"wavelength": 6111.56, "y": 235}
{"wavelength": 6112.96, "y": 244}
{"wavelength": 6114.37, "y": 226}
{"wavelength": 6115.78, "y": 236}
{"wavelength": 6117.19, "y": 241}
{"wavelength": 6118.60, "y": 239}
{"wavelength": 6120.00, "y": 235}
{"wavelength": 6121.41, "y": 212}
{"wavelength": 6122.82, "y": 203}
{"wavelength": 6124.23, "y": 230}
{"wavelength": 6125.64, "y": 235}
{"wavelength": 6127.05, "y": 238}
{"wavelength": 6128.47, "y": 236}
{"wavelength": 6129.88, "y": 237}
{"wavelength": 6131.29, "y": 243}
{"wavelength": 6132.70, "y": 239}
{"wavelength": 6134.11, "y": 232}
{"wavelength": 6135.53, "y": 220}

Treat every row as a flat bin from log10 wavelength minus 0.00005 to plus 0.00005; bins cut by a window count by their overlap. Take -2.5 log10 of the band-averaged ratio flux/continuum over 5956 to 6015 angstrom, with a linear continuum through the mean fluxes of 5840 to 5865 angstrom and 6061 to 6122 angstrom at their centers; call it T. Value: -0.01 mag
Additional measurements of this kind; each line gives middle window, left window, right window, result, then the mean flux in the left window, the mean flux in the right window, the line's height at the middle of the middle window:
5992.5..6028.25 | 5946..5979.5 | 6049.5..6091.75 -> 0.02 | 245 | 242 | 244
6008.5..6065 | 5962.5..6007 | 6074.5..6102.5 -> 0.01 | 246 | 240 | 243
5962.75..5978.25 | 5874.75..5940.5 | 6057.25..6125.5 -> -0.04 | 236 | 239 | 237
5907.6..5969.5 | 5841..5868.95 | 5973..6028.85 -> -0.01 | 246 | 242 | 243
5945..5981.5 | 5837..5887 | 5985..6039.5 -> -0.01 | 246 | 242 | 243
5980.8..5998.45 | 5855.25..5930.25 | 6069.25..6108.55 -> -0.03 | 238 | 240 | 239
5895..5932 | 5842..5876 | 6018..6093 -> 0.01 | 246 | 241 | 244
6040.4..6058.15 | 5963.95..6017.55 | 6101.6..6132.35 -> 0.01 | 244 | 235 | 240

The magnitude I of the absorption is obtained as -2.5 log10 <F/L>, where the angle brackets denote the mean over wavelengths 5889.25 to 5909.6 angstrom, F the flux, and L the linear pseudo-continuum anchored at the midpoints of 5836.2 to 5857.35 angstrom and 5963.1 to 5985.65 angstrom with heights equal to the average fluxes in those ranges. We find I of 0.11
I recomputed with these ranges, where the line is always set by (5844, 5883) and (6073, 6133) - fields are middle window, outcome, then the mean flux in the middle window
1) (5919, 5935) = -0.02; 249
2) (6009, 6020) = 0.00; 241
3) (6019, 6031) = 0.02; 236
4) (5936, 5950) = -0.01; 247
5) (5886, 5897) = 0.25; 194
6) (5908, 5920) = 0.02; 239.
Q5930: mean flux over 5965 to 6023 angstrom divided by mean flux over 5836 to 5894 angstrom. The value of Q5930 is 1.0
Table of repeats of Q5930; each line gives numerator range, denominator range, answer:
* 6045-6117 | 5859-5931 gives 1.01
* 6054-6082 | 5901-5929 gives 1.00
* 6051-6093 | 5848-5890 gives 1.00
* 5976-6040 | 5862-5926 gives 1.02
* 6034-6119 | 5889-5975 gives 1.00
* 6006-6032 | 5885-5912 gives 1.06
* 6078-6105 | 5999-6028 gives 0.99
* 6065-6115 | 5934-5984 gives 0.98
